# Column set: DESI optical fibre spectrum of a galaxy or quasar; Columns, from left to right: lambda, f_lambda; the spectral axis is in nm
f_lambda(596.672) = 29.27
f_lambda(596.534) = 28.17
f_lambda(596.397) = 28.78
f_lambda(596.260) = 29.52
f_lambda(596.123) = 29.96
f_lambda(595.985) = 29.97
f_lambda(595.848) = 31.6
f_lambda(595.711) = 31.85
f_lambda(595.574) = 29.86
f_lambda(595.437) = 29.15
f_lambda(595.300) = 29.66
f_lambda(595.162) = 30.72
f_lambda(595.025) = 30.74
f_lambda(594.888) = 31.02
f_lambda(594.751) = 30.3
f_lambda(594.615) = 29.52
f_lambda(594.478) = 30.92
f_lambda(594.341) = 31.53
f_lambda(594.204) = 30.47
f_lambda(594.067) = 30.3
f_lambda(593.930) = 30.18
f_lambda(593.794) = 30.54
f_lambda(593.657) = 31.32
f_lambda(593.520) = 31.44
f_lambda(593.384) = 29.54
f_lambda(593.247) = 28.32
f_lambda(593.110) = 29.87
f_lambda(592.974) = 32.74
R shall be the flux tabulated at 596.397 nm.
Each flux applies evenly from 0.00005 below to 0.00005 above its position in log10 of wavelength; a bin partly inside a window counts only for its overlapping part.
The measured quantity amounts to 28.78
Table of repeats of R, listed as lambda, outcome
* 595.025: 30.74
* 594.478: 30.92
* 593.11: 29.87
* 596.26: 29.52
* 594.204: 30.47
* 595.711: 31.85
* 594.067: 30.3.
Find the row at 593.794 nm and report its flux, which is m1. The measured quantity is 30.54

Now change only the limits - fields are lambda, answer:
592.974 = 32.74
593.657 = 31.32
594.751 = 30.3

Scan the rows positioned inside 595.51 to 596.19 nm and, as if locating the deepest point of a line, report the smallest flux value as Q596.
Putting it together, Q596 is 29.86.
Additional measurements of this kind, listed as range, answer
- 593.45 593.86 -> 30.54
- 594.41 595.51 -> 29.15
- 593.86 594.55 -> 30.18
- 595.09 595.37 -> 29.66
